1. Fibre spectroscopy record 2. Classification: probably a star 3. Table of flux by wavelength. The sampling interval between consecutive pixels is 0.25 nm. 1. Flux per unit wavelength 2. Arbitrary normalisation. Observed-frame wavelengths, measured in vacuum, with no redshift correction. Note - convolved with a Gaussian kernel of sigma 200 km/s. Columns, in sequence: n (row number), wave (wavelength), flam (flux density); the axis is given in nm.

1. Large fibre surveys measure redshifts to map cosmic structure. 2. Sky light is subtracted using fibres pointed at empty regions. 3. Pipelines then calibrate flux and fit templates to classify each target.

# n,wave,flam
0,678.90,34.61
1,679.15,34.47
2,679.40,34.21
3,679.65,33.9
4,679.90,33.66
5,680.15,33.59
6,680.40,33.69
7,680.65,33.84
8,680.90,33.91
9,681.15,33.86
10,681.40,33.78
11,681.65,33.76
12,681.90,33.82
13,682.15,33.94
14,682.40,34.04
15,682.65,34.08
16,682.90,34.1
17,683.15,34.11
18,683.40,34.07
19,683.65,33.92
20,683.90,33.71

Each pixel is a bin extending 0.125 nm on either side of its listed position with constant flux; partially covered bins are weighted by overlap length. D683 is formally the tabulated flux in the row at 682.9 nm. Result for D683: 34.1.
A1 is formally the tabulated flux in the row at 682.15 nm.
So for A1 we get 33.94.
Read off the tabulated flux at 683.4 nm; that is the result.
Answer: 34.07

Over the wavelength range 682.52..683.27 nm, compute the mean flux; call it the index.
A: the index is 34.1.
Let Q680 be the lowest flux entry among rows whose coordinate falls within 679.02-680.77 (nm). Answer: 33.59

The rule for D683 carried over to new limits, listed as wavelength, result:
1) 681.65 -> 33.76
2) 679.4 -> 34.21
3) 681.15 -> 33.86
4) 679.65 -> 33.9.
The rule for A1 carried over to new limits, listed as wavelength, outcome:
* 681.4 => 33.78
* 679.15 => 34.47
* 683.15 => 34.11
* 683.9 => 33.71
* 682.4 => 34.04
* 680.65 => 33.84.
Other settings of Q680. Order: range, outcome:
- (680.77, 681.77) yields 33.76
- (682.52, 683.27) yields 34.08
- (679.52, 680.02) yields 33.66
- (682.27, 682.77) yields 34.04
